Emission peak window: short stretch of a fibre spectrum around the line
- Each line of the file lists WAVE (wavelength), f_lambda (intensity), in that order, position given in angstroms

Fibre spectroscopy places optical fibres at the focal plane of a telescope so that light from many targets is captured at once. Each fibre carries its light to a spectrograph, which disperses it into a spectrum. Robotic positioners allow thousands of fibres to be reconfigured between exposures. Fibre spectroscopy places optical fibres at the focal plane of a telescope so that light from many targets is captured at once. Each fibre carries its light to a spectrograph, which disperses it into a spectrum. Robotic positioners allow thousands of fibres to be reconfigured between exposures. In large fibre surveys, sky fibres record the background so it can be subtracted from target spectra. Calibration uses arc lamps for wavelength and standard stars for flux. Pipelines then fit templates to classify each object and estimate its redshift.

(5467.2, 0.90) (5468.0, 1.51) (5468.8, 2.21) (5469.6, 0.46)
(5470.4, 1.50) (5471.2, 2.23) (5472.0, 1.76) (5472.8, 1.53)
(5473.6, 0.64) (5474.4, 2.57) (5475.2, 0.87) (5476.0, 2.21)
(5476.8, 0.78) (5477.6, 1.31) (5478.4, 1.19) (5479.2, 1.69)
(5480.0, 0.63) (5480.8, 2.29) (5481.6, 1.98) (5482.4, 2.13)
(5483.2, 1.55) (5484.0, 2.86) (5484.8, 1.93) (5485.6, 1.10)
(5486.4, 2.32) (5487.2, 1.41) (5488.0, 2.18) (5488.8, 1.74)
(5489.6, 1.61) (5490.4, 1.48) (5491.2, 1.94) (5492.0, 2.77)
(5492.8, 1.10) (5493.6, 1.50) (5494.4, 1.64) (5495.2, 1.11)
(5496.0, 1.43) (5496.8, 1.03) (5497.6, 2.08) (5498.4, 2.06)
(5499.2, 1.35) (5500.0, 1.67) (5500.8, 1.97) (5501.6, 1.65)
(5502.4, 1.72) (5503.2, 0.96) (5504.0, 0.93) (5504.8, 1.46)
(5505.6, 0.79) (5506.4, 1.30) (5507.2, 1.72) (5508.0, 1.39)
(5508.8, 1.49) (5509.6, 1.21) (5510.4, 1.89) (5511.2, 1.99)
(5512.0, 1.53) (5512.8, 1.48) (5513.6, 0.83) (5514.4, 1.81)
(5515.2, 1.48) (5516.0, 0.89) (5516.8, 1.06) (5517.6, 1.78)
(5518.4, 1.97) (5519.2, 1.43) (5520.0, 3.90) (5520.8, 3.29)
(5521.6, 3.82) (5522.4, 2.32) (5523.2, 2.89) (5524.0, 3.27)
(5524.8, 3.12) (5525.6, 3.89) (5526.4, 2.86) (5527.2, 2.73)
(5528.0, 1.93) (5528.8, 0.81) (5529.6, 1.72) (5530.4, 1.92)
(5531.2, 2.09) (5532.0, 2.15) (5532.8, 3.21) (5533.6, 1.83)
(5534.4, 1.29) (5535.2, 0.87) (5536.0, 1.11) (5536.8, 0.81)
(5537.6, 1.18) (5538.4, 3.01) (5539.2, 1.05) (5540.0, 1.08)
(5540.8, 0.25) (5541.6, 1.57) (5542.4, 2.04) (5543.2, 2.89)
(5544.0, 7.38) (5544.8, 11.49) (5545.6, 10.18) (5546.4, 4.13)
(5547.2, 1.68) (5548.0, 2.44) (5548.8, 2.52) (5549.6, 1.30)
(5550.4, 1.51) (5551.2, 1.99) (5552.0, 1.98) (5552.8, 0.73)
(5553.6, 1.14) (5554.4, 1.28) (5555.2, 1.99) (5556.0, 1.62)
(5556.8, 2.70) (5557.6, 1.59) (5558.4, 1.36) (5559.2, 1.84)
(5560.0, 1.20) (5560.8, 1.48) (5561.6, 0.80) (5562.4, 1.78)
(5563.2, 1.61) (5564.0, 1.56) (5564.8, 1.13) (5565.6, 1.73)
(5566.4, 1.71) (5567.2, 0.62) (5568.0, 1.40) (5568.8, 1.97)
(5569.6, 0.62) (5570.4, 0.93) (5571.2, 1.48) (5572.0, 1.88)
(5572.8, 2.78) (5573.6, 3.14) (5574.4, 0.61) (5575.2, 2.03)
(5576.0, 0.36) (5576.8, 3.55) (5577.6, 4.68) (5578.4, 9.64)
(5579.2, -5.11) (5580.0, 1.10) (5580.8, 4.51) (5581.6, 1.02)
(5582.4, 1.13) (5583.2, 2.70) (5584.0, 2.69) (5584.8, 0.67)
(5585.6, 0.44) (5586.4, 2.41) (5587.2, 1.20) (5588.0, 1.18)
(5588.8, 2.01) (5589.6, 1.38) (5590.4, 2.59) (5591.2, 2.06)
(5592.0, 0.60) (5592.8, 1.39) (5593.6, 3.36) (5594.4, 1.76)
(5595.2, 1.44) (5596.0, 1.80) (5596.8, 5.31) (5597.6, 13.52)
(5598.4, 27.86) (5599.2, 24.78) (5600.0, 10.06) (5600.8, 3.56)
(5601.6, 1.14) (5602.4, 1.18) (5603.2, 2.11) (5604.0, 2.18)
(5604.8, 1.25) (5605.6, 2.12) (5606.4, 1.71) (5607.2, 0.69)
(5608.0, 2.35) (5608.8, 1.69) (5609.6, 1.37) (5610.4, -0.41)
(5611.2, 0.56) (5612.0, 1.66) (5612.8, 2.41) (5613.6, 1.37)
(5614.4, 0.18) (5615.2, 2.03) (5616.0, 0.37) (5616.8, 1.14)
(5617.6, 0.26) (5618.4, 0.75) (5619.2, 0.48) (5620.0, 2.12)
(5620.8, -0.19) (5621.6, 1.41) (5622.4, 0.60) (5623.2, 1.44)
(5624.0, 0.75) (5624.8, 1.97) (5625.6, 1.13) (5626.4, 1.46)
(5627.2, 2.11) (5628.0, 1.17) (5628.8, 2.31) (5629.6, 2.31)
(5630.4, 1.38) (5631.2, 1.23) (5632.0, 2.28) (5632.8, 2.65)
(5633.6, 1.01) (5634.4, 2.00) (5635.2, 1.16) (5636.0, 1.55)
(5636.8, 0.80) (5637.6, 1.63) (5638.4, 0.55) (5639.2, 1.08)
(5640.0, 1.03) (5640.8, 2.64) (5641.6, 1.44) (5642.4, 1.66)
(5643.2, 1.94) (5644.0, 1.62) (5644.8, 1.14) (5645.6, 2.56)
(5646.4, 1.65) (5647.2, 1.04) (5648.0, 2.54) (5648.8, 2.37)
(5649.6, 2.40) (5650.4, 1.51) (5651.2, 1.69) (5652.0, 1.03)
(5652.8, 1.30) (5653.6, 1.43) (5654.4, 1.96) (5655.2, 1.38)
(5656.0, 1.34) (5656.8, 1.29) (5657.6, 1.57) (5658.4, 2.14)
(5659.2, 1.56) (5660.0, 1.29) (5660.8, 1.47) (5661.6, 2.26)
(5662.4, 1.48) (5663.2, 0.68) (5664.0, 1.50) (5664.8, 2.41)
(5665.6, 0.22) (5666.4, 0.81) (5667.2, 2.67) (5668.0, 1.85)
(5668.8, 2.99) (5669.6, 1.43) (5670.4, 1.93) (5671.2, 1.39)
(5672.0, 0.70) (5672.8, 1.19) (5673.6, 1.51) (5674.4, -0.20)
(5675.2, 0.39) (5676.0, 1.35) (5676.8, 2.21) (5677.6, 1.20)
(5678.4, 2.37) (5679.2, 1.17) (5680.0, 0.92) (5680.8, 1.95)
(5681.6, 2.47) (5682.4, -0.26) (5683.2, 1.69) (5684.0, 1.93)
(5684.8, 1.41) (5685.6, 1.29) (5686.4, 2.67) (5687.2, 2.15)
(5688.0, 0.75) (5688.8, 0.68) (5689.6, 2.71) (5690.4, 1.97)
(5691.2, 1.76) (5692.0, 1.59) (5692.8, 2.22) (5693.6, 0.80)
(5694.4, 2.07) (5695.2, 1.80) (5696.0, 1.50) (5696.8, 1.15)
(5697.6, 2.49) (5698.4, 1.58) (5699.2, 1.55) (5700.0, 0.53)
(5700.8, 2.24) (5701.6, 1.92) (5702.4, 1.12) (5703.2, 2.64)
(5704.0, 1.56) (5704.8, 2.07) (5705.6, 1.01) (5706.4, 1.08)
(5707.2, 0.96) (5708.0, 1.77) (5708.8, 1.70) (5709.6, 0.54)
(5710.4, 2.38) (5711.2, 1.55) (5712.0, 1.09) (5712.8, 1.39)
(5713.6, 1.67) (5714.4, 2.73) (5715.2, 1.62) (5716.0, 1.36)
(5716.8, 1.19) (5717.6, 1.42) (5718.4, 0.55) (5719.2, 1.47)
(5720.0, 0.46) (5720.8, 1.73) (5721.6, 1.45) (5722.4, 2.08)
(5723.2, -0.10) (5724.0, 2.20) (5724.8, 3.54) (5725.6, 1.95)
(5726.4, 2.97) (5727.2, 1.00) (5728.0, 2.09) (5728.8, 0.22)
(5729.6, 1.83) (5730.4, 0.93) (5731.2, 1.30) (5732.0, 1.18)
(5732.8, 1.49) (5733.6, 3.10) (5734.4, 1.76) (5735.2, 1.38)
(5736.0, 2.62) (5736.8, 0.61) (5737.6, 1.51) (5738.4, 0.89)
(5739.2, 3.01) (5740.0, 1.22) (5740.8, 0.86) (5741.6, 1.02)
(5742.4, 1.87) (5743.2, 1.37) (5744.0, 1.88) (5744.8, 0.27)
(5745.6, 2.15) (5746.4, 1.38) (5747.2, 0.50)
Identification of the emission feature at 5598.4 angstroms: [O III] 5007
